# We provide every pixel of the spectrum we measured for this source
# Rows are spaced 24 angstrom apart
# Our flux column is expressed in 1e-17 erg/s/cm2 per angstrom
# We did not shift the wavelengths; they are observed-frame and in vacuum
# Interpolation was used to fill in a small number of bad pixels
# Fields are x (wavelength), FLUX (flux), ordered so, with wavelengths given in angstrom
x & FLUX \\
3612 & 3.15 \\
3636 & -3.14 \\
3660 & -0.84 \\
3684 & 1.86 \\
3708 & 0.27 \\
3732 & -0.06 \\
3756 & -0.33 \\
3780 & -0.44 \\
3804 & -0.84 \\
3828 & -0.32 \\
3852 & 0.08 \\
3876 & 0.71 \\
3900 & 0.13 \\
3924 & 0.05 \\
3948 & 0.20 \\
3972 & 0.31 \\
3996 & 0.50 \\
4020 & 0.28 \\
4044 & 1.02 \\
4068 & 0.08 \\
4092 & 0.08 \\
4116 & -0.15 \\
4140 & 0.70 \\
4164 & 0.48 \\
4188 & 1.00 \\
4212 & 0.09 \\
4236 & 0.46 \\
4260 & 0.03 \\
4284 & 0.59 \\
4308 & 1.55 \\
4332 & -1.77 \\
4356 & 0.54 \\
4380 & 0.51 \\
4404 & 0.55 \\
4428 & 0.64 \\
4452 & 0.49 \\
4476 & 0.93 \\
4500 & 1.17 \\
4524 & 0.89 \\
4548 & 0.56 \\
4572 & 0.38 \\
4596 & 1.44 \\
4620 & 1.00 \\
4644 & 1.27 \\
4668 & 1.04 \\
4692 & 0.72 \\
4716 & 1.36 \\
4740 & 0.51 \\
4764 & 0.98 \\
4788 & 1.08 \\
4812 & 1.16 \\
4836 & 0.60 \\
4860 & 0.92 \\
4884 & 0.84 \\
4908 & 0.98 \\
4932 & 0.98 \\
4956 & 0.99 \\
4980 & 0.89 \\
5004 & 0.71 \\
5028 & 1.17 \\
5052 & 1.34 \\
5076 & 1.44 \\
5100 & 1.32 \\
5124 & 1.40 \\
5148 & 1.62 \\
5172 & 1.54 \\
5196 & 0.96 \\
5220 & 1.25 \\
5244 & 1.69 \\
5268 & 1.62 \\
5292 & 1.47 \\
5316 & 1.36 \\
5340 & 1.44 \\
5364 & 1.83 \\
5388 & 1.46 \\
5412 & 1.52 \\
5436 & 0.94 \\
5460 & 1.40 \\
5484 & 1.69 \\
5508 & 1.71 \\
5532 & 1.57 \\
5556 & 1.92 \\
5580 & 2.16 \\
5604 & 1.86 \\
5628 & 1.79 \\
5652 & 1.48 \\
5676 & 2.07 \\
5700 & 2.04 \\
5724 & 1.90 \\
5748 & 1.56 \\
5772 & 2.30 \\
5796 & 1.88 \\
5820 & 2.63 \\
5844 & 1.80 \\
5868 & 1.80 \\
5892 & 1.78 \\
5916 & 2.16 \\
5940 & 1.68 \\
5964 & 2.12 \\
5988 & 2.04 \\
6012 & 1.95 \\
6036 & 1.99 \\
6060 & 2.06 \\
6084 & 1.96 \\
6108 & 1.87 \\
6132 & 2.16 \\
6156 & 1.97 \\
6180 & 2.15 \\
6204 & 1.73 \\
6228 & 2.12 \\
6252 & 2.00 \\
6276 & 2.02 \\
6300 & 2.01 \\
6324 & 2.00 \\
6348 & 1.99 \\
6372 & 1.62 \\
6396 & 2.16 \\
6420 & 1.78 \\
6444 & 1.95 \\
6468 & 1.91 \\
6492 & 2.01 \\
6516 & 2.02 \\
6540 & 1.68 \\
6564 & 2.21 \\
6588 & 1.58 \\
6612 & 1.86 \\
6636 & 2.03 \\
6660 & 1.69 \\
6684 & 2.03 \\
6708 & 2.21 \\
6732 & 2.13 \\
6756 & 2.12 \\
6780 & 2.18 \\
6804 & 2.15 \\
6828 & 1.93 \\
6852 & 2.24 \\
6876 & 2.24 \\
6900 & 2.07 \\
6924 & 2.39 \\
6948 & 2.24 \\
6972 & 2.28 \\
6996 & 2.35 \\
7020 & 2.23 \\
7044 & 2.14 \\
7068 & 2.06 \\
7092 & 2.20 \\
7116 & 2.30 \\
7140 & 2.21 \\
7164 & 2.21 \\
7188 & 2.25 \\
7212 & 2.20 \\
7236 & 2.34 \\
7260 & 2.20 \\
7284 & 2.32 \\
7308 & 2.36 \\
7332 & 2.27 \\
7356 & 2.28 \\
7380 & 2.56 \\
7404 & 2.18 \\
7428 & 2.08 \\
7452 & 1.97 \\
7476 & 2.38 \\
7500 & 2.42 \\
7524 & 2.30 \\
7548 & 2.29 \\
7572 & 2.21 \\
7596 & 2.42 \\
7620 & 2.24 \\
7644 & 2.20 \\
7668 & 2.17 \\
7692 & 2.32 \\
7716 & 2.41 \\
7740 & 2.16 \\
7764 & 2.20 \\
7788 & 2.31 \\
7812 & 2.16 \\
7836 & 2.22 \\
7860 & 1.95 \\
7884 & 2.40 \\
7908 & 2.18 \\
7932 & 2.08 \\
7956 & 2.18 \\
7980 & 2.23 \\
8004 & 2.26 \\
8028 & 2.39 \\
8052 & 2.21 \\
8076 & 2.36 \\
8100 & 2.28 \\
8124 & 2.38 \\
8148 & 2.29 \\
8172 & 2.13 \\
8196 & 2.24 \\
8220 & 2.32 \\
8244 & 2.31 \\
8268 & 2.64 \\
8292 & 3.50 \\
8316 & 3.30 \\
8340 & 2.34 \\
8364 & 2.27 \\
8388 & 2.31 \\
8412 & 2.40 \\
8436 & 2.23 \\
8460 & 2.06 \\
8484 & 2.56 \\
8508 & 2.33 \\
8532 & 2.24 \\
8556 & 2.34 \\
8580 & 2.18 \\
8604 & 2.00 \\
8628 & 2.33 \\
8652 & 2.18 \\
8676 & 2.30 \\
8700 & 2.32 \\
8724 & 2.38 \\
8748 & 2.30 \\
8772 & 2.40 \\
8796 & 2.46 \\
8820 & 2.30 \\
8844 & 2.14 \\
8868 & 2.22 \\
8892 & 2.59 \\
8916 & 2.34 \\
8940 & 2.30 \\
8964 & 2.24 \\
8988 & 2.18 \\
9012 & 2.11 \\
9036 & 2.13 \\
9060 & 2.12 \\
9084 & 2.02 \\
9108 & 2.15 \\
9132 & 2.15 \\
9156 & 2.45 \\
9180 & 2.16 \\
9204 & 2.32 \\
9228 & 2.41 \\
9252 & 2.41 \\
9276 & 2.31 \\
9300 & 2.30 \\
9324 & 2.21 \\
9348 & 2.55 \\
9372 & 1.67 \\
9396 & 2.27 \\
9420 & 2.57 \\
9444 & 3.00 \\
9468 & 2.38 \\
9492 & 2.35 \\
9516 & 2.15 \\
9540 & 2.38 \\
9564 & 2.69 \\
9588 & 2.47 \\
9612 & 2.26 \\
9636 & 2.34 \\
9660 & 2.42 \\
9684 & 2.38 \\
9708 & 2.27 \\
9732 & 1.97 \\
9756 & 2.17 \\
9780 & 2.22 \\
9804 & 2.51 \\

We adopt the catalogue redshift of 0.26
